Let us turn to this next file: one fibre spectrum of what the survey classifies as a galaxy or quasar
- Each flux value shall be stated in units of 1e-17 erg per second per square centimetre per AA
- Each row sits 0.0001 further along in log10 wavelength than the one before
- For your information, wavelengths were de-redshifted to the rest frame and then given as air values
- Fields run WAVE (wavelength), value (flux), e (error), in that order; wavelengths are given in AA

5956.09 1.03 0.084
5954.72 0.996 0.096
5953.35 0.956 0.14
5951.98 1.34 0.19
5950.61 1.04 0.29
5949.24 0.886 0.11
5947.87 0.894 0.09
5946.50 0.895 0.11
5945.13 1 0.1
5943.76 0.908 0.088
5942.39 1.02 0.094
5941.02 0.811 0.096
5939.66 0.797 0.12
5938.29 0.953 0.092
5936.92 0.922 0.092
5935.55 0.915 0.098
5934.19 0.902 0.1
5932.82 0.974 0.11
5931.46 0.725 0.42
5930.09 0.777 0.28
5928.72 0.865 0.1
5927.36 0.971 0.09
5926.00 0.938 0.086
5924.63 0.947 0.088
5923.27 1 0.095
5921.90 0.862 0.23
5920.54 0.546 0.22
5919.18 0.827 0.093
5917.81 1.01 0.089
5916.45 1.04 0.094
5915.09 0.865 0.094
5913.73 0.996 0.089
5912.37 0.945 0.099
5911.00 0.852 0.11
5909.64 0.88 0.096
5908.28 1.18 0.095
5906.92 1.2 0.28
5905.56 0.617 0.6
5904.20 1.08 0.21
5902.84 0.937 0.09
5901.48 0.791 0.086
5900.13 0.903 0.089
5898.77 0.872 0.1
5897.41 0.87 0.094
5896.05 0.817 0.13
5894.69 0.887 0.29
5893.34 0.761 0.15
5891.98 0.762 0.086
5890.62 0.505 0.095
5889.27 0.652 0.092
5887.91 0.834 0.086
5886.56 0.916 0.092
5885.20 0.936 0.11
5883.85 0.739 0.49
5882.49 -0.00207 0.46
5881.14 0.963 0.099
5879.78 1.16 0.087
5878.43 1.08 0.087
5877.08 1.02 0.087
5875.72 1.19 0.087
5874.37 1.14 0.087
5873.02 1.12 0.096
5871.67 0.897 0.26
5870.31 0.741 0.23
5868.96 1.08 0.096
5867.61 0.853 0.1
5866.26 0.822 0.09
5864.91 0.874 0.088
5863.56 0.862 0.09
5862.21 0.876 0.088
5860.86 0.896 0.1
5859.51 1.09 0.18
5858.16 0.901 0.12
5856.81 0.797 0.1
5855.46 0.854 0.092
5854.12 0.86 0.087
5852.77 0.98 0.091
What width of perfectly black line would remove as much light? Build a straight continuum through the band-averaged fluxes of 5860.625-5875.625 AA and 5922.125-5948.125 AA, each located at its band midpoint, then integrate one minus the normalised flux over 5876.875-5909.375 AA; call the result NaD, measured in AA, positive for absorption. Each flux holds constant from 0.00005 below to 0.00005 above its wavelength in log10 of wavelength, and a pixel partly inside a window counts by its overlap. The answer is 2.5 AA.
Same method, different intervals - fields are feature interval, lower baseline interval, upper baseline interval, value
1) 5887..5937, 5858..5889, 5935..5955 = 3.1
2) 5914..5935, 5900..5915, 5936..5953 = 1.4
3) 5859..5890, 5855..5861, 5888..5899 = -2.1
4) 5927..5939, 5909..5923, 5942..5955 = 0.7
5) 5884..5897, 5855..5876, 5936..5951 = 2.0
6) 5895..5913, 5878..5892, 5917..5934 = -2.2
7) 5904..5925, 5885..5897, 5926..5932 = -2.6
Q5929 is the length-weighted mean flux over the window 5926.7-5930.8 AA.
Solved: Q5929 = 0.869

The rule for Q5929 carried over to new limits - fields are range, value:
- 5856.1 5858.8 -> 0.848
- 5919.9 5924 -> 0.807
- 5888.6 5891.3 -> 0.579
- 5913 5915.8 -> 0.934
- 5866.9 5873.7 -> 0.938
